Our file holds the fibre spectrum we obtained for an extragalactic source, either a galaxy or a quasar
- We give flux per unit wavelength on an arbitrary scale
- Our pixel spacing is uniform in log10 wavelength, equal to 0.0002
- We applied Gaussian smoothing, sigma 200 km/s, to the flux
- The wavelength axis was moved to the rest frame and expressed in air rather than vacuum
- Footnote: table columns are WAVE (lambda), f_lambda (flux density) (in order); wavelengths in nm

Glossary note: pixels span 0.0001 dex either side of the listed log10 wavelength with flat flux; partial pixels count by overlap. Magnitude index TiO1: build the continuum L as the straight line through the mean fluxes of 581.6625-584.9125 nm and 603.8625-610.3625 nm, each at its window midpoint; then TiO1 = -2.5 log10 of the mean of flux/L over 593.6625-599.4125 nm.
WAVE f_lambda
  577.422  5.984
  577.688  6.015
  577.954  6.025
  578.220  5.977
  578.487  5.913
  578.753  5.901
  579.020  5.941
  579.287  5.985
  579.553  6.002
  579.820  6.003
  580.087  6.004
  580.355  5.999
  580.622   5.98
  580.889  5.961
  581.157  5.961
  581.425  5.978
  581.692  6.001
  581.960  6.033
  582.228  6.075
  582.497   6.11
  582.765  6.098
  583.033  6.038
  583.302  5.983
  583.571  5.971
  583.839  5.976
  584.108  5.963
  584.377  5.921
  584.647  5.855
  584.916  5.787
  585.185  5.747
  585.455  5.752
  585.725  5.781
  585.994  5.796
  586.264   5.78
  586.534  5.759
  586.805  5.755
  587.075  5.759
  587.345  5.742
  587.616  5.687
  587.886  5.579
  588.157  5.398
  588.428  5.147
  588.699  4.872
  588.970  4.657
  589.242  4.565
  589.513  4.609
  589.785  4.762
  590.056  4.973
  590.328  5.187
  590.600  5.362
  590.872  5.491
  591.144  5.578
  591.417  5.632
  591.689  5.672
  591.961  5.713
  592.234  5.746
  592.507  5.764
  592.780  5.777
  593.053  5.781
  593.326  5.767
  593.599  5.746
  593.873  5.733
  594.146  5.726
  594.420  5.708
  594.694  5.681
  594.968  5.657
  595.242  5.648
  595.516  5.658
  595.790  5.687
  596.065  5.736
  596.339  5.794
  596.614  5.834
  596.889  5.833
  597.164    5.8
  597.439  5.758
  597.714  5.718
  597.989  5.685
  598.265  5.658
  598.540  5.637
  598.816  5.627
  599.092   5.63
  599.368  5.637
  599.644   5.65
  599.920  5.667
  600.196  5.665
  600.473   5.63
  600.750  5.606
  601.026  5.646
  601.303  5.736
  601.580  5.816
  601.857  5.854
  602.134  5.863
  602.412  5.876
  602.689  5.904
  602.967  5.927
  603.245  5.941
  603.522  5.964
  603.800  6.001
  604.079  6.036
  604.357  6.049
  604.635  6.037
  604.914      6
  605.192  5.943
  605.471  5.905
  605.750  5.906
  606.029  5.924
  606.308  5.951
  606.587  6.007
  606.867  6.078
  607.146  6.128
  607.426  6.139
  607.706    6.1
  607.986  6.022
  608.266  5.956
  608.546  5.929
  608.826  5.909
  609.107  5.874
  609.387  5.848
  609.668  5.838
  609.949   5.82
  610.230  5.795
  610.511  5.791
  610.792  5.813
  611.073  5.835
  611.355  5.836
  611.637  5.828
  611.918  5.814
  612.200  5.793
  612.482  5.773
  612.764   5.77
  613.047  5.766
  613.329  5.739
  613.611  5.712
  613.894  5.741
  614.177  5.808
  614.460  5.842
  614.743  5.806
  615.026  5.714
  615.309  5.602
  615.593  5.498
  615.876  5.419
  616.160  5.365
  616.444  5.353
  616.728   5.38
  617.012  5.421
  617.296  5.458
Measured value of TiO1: 0.05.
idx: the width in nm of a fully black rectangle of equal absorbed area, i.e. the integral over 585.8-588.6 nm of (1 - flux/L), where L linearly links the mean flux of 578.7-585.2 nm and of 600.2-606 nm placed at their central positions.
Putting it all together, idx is 0.15 nm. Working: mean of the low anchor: 5.98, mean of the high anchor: 5.88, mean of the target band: 5.63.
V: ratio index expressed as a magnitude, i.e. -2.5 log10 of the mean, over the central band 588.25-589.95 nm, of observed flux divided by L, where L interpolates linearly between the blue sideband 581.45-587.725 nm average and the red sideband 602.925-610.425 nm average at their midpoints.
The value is 0.23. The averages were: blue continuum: 5.89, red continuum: 5.96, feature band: 4.79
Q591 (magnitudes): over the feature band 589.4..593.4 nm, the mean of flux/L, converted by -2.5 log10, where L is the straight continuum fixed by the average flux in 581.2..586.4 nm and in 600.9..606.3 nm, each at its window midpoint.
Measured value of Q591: 0.09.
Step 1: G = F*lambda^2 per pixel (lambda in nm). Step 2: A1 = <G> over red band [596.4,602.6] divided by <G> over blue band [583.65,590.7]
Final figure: 1.09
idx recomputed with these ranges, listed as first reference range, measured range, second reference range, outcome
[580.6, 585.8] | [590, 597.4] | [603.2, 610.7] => 0.36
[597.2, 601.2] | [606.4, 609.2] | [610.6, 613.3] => -0.13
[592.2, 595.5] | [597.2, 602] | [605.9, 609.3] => 0.13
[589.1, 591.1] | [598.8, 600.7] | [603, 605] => 0.02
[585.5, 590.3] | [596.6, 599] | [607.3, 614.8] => -0.07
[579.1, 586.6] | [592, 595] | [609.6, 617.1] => 0.06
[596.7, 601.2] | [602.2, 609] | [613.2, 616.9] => -0.40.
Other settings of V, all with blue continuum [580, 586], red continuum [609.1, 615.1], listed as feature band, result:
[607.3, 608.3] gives -0.04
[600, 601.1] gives 0.04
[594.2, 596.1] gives 0.04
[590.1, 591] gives 0.12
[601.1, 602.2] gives 0.01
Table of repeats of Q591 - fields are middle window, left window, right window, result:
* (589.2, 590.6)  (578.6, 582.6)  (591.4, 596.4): 0.19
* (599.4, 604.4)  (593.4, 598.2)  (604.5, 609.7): 0.01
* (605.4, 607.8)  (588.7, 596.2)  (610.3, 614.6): -0.06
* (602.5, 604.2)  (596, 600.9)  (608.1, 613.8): -0.04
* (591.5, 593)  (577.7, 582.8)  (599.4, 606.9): 0.04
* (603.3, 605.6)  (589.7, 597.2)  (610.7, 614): -0.05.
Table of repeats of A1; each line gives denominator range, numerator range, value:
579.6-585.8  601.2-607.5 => 1.08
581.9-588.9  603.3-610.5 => 1.11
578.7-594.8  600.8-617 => 1.10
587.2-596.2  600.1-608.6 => 1.13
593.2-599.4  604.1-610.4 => 1.08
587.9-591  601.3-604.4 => 1.23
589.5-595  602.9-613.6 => 1.12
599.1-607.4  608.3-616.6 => 1.01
